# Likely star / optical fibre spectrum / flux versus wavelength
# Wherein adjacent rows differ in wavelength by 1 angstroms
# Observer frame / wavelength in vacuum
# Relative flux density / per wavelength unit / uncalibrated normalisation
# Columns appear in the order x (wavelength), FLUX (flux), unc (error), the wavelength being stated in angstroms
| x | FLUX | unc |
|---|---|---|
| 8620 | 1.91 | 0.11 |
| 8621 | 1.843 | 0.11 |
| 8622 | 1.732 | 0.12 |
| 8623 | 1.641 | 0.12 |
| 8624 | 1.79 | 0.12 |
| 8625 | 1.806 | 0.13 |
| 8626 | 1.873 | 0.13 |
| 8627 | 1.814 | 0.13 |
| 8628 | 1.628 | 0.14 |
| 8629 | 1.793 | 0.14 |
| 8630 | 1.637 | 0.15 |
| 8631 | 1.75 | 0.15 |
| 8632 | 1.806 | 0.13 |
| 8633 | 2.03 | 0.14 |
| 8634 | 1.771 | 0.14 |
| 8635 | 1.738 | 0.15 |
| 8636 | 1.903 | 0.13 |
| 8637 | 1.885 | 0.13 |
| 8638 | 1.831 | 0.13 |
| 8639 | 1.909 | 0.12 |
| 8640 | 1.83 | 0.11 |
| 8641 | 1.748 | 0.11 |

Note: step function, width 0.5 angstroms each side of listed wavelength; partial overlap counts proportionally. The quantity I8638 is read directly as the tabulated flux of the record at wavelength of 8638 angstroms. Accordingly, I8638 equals 1.831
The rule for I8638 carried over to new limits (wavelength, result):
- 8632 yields 1.806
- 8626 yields 1.873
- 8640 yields 1.83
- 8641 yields 1.748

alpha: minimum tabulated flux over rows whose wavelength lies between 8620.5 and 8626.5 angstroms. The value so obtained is 1.641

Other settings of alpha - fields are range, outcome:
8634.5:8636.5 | 1.738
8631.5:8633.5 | 1.806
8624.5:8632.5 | 1.628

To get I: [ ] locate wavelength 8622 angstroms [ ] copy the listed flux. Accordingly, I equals 1.732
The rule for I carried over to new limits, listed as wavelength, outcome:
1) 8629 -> 1.793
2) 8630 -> 1.637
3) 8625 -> 1.806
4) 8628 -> 1.628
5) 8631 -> 1.75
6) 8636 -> 1.903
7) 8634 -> 1.771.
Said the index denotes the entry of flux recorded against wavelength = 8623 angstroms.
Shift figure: 1.641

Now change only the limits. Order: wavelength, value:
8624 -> 1.79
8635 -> 1.738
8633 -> 2.03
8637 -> 1.885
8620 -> 1.91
